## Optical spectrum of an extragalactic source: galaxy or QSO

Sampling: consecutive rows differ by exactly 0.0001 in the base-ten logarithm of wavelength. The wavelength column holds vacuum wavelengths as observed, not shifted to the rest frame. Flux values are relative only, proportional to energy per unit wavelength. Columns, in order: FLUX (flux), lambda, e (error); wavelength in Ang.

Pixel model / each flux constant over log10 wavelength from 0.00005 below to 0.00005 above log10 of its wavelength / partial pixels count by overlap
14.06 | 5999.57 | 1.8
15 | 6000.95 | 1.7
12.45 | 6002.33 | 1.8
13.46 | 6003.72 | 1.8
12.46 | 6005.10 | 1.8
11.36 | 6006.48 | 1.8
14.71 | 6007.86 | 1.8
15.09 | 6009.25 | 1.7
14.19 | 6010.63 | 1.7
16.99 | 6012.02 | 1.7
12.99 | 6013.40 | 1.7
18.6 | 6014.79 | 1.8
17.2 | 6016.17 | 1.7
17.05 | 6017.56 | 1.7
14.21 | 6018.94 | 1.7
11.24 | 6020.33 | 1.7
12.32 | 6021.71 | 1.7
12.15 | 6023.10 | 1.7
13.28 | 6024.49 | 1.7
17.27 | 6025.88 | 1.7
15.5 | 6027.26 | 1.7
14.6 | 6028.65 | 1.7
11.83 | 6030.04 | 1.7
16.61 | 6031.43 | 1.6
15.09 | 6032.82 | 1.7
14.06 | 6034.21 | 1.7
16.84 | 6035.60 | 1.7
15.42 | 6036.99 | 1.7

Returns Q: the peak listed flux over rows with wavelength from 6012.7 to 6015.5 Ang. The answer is 18.6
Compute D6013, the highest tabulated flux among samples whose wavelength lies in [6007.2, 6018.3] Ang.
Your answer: 18.6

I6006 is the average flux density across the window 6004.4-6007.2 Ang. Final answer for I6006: 12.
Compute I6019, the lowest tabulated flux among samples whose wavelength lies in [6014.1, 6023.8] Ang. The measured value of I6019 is 11.24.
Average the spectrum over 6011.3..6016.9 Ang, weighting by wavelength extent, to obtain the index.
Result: 16.4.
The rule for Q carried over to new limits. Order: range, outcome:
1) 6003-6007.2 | 13.46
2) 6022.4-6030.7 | 17.27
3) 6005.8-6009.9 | 15.09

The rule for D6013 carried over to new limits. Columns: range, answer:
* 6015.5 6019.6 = 17.2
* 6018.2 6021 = 14.21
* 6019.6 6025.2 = 13.28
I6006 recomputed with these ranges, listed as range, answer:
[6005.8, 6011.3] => 13.8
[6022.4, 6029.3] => 14.6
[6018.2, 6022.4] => 12.7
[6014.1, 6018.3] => 17.6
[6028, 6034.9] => 14.4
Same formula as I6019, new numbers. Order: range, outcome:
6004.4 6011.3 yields 11.36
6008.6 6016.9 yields 12.99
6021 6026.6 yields 12.15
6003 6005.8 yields 12.46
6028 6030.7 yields 11.83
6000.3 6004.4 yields 12.45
